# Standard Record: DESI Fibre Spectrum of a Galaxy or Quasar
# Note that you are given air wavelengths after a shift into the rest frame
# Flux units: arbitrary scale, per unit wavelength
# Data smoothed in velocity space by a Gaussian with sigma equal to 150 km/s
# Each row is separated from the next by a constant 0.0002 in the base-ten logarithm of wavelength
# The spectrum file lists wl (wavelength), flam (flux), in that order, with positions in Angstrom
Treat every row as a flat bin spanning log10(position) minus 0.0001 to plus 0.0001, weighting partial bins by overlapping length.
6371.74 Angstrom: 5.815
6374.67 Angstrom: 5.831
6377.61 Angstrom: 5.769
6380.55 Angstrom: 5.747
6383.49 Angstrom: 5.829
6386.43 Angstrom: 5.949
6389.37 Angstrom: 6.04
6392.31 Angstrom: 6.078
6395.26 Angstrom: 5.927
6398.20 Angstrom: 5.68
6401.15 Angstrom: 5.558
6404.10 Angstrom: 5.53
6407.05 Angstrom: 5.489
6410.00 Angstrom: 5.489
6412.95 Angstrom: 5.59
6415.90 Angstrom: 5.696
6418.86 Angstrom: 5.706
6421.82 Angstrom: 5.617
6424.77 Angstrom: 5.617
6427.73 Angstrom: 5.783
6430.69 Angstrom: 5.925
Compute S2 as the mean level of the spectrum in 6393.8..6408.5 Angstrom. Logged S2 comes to 5.64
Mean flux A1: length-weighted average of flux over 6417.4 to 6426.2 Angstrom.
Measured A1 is 5.65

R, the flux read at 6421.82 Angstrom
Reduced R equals 5.617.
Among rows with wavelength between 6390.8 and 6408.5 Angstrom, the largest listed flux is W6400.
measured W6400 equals 6.078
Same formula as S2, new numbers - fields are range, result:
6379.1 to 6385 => 5.79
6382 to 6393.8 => 5.97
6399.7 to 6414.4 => 5.53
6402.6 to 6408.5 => 5.51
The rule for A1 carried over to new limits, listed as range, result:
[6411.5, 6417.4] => 5.64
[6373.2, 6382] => 5.78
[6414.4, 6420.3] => 5.7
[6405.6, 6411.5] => 5.49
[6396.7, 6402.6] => 5.62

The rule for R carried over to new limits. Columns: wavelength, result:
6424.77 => 5.617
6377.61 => 5.769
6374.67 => 5.831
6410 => 5.489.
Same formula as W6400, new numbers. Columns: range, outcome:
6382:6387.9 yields 5.949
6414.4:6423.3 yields 5.706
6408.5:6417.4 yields 5.696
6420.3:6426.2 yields 5.617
